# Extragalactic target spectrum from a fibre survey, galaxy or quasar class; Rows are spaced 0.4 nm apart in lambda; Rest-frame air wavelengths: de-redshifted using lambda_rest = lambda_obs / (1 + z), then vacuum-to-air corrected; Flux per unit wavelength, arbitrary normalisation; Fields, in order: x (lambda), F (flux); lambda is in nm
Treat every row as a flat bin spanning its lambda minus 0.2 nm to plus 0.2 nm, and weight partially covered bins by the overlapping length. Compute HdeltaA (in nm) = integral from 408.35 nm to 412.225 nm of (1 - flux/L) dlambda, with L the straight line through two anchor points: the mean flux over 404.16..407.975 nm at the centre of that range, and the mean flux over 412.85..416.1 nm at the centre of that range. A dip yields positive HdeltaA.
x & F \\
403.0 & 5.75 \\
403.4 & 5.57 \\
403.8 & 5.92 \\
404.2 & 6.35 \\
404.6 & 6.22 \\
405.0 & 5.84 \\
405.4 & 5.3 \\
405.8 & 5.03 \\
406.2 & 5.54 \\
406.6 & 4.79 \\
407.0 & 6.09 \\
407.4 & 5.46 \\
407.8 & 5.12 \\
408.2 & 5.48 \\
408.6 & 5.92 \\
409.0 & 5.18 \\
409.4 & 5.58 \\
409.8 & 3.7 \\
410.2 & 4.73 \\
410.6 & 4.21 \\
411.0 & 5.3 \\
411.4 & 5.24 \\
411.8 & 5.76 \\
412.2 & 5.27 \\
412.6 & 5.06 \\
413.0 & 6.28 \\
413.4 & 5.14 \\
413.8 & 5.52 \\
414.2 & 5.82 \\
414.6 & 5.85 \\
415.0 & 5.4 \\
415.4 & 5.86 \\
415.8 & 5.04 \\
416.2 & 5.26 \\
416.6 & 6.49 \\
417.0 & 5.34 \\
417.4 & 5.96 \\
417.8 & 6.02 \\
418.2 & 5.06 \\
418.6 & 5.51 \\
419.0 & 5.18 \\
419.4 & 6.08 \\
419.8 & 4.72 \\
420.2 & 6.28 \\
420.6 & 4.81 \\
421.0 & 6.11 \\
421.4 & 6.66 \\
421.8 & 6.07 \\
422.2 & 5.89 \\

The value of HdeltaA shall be 0.336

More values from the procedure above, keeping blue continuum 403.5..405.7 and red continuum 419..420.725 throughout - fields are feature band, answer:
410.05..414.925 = 0.261 nm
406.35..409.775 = 0.245 nm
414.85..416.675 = 0.006 nm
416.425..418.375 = -0.085 nm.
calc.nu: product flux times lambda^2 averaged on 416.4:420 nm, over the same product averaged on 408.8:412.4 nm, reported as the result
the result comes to 1.2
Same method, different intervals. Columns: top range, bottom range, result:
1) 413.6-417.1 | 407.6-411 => 1.16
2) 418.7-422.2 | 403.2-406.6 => 1.09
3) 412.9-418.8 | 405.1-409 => 1.08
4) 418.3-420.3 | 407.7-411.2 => 1.15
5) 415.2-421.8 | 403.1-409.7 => 1.08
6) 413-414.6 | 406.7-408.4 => 1.06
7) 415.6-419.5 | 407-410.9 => 1.14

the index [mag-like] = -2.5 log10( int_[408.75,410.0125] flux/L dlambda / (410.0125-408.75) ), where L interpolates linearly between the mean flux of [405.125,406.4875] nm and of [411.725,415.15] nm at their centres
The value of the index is 0.12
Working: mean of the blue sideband 5.29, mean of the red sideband 5.56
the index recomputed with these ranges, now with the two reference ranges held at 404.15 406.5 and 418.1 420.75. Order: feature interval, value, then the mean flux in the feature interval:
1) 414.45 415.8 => -0.03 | 5.6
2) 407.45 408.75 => 0.02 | 5.49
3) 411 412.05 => 0.02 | 5.45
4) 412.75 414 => -0.02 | 5.62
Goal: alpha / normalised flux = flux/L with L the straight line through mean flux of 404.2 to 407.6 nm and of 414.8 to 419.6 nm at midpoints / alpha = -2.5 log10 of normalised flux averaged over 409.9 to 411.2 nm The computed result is 0.196 mag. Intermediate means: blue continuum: 5.58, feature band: 4.67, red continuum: 5.6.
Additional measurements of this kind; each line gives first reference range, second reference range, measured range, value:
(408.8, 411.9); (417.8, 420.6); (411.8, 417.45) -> -0.08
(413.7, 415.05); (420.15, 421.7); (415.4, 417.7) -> 0.02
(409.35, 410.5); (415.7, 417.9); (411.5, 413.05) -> -0.12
